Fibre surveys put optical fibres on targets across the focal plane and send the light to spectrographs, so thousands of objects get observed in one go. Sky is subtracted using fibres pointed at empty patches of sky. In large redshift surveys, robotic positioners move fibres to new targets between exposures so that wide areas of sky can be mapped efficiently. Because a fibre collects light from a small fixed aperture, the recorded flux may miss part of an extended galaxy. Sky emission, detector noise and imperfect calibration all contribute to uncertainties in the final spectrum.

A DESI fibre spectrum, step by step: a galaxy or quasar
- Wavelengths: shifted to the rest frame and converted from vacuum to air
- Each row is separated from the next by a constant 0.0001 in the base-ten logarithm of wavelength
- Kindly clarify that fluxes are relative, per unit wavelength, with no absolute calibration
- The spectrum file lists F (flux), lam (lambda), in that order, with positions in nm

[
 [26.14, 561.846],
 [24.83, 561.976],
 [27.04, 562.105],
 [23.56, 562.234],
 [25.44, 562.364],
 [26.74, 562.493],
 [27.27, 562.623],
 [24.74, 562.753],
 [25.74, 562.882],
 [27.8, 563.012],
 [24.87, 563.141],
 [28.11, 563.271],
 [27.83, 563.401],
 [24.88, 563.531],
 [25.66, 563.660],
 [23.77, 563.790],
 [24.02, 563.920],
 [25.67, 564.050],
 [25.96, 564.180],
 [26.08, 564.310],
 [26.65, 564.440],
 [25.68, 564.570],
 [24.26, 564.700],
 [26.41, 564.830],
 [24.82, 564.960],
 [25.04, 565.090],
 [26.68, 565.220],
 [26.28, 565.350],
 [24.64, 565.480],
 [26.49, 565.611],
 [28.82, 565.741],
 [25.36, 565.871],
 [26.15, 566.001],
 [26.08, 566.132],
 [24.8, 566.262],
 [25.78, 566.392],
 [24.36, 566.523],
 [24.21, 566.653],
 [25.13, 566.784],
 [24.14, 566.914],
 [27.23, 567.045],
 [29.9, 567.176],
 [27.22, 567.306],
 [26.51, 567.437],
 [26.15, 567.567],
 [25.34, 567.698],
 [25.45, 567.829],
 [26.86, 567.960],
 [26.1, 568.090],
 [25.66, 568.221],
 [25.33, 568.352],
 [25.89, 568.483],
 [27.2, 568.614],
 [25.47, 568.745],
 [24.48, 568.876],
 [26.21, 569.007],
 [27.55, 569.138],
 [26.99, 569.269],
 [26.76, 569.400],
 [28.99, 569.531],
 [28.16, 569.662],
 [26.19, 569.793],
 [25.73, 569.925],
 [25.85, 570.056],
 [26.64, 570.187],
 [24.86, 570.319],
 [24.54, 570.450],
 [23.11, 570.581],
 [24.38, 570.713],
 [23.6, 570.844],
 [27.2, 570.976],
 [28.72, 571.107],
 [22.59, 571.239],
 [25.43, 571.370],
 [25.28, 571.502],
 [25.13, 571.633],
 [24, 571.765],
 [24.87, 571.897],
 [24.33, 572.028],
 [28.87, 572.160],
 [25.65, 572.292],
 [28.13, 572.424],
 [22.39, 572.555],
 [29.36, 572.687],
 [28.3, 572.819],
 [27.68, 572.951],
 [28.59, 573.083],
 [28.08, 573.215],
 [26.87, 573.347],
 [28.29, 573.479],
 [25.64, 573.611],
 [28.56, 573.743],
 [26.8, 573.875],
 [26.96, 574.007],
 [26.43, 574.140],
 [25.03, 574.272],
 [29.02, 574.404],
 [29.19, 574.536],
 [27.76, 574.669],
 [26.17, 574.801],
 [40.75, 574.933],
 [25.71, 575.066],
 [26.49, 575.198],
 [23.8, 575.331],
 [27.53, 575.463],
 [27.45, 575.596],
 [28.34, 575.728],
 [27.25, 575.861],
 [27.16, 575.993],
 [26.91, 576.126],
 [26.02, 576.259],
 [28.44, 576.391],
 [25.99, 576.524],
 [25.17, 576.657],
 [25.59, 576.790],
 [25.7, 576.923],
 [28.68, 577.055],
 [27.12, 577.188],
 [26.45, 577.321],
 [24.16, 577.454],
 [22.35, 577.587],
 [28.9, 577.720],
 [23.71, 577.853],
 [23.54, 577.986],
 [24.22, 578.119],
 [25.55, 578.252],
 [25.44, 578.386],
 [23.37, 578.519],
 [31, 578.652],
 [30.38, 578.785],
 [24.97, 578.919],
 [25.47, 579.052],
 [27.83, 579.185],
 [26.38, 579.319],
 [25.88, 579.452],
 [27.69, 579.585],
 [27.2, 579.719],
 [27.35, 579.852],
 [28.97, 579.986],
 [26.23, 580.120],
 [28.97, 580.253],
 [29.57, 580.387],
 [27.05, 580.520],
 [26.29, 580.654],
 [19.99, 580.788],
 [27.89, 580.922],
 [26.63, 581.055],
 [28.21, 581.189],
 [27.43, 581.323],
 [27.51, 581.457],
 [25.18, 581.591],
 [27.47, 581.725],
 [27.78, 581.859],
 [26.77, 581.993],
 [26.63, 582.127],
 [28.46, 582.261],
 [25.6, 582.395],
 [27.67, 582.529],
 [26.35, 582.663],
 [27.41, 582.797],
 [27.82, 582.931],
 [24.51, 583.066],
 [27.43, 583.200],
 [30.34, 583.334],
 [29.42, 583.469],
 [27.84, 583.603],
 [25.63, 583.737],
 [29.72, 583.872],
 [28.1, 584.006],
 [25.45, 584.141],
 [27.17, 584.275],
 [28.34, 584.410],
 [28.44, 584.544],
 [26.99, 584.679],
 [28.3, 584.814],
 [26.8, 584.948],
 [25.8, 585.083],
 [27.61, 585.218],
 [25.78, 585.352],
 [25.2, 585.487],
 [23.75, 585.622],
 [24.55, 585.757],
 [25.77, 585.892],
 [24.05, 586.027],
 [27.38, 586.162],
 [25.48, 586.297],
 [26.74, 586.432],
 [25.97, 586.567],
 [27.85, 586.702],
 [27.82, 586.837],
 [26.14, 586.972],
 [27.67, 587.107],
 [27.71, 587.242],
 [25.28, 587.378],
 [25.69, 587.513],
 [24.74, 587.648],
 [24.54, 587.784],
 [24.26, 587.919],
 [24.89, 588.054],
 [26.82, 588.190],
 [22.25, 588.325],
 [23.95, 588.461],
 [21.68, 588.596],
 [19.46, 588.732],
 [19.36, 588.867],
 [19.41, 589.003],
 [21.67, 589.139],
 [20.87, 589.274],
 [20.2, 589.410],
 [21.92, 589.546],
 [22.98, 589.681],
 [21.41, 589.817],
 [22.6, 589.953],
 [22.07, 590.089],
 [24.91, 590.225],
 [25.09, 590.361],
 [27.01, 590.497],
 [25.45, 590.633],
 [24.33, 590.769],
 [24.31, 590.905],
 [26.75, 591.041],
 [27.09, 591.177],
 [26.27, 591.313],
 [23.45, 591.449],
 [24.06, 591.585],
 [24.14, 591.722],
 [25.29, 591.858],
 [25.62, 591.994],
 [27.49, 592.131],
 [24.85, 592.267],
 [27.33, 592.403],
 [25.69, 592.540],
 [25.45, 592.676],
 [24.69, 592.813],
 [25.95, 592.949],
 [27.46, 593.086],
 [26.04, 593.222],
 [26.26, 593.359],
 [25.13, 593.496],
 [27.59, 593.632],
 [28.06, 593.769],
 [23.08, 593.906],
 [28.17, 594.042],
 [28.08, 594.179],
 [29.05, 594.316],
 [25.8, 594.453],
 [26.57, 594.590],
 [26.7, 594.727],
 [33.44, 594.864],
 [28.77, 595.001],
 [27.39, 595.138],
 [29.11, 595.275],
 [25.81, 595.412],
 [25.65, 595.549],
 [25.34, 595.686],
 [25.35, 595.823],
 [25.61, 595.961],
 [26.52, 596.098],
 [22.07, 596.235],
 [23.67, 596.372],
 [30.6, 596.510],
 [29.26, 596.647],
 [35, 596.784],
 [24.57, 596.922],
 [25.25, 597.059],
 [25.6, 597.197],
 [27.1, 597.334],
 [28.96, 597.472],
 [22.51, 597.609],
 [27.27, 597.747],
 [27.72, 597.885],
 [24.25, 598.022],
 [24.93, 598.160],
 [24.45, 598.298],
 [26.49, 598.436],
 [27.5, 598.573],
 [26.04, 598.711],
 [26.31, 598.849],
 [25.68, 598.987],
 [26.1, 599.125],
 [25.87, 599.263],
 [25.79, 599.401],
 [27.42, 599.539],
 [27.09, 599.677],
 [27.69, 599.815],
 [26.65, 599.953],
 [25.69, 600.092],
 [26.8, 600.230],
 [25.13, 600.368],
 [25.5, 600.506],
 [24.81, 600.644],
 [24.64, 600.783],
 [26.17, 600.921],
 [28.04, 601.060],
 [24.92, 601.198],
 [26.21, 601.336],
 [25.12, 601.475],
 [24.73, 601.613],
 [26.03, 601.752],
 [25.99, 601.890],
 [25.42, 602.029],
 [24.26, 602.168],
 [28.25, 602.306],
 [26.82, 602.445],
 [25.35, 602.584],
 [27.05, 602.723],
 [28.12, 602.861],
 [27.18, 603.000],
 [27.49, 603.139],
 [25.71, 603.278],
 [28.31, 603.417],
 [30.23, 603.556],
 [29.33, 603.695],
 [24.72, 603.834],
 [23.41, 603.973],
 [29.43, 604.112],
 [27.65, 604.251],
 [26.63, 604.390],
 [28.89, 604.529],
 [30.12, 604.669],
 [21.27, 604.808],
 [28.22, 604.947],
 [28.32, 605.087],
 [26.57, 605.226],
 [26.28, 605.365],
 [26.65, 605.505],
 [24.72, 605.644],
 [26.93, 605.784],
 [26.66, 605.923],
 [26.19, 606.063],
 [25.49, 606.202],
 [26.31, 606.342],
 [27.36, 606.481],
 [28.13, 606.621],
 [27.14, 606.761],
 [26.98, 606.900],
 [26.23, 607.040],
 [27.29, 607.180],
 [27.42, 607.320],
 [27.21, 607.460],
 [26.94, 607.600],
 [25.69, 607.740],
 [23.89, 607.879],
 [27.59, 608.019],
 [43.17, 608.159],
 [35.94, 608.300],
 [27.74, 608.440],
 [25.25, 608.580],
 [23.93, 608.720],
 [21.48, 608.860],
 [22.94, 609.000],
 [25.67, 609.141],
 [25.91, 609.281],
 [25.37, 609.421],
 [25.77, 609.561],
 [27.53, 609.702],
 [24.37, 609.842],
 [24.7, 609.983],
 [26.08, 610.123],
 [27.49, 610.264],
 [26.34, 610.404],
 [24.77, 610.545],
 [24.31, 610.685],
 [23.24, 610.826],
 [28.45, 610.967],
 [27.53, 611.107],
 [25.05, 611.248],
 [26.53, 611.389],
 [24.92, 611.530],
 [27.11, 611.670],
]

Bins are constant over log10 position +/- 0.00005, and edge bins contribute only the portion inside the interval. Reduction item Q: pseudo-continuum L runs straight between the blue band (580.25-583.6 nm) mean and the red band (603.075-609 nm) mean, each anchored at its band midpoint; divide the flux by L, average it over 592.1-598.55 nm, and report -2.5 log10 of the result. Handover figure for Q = 0.02 mag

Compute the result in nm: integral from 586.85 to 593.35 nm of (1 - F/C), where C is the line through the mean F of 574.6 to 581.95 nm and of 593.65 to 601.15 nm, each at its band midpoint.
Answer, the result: 0.549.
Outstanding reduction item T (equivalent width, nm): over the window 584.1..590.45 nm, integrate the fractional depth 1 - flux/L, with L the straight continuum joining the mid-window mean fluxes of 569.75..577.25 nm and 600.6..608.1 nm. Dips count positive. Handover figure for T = 0.46 nm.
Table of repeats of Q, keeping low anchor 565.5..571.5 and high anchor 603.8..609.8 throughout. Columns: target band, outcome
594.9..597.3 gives -0.01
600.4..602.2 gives 0.05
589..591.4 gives 0.12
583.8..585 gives -0.05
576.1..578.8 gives 0.01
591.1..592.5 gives 0.04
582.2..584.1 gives -0.05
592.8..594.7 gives 0.00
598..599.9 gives 0.02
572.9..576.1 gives -0.06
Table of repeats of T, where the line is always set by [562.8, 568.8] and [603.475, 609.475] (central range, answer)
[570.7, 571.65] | 0.026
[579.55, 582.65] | -0.082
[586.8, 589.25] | 0.238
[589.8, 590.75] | 0.085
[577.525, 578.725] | 0.040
